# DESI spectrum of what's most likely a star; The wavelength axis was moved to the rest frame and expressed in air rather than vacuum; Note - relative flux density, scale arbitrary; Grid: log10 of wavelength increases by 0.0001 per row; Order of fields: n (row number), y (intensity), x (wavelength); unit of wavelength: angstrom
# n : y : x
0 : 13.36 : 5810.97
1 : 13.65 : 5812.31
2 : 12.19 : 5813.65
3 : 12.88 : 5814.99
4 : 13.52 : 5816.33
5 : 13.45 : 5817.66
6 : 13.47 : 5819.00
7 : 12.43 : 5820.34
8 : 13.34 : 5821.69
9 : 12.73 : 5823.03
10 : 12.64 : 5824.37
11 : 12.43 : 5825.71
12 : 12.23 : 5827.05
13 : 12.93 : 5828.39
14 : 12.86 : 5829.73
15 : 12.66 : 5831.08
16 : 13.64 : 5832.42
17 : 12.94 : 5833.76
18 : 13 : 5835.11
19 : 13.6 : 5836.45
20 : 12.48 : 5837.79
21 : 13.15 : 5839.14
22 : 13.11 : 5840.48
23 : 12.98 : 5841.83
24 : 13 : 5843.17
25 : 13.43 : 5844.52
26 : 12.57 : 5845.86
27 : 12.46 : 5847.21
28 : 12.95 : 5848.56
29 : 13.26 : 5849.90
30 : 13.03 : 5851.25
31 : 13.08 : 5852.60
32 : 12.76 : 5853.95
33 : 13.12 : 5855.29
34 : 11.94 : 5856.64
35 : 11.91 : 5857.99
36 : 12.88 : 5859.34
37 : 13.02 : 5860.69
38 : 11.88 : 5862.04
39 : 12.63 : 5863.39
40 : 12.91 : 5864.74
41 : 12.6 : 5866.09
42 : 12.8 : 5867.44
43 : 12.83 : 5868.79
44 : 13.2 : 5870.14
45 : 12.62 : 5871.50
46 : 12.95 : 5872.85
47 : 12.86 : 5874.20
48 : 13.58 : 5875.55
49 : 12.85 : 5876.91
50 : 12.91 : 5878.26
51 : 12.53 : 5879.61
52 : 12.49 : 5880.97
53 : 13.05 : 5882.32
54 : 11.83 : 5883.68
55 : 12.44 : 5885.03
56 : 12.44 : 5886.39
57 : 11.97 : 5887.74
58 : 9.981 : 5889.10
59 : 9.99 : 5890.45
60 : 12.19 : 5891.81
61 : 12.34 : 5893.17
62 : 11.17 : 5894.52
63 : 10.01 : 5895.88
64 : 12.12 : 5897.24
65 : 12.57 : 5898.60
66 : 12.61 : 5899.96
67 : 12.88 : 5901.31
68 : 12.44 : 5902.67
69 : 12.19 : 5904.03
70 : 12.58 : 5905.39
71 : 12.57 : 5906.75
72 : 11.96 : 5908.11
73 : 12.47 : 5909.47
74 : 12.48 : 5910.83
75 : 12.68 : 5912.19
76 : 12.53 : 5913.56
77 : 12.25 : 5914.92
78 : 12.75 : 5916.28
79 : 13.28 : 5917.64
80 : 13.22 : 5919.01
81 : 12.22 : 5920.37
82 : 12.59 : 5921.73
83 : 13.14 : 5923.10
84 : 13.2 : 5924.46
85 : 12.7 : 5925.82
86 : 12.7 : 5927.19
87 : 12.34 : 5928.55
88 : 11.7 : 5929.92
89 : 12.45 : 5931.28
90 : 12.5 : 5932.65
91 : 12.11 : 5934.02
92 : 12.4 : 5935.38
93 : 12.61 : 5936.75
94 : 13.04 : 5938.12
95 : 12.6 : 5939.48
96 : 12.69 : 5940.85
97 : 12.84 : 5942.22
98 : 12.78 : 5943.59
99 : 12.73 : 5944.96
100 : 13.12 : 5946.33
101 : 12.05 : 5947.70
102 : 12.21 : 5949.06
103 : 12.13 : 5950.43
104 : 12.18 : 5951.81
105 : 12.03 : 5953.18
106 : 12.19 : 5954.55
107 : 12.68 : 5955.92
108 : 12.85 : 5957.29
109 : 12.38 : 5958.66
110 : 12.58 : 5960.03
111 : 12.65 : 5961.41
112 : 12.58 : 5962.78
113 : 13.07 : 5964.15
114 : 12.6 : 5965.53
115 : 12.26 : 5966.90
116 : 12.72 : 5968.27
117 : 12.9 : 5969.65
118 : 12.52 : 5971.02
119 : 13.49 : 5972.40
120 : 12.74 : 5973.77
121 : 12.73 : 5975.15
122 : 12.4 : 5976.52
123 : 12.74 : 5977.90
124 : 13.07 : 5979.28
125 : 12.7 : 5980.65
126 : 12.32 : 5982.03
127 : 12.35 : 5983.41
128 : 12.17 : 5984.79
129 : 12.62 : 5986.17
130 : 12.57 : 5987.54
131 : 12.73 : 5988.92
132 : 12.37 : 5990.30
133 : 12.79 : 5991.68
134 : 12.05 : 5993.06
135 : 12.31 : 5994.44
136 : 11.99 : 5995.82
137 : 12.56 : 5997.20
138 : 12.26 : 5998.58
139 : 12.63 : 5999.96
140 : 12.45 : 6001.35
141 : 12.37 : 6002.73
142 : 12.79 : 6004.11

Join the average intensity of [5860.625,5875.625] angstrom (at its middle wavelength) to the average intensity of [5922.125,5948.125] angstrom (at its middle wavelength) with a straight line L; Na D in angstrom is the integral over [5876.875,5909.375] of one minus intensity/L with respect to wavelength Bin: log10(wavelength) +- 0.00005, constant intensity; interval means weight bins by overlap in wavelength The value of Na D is 1.6 angstrom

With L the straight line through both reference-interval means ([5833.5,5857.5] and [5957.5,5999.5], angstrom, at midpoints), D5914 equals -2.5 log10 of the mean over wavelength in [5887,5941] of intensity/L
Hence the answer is 0.038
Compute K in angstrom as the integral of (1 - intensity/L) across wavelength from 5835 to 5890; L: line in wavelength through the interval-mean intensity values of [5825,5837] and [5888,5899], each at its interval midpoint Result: -2.8 angstrom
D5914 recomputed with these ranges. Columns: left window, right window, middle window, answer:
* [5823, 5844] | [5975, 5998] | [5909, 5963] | 0.01 mag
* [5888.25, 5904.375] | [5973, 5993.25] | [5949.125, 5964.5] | -0.01 mag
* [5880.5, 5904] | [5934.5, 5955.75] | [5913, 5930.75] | -0.04 mag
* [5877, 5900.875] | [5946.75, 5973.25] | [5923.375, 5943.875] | -0.02 mag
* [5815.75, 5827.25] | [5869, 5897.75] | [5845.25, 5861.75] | -0.02 mag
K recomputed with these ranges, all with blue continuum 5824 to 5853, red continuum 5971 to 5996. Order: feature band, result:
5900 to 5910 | 0.2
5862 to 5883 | 0.0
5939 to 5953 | 0.2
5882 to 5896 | 1.3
